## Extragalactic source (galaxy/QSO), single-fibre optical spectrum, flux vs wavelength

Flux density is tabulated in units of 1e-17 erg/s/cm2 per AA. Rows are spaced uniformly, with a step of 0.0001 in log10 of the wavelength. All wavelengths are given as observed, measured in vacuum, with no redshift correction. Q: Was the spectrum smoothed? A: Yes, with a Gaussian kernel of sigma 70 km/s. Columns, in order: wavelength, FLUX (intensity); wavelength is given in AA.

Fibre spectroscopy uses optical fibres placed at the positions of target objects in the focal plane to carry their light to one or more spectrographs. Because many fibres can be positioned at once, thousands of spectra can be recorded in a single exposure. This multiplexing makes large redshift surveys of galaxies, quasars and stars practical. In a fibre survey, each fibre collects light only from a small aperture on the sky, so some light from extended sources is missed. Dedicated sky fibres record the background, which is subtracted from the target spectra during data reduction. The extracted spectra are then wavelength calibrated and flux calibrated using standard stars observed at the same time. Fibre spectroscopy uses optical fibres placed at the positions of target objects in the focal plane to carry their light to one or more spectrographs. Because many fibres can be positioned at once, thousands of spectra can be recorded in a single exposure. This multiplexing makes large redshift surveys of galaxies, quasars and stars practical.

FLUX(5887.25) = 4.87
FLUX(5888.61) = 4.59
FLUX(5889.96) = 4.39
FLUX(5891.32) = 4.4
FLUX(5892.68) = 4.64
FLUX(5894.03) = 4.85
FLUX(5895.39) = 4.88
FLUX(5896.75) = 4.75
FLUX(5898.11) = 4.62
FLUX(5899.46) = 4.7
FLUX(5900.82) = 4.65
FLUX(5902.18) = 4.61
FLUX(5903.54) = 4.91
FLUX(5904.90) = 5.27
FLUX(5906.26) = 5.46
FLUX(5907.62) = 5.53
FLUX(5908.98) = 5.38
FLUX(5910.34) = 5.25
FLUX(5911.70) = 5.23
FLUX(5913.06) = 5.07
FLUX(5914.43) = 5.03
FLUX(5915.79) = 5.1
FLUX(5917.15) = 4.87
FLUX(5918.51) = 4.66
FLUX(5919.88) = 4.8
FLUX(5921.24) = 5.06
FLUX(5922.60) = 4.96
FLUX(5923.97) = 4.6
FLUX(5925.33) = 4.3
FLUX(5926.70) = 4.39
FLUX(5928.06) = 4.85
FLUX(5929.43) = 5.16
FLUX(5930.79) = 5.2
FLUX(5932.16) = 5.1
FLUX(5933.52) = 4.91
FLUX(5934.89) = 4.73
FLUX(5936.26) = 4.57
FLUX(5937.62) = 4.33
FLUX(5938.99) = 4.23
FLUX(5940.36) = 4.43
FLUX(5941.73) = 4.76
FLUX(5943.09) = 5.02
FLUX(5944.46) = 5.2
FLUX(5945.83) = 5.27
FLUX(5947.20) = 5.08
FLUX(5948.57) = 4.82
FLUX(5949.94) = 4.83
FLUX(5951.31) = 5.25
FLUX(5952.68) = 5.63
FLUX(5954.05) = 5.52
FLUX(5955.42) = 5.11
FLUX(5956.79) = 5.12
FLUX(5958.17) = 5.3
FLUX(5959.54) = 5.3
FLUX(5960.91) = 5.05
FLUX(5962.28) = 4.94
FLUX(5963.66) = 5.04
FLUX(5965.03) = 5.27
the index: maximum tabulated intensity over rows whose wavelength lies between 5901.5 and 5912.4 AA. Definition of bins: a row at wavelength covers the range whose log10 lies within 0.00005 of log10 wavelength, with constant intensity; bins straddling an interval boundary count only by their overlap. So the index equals 5.53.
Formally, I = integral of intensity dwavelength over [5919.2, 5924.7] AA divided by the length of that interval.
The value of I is 4.85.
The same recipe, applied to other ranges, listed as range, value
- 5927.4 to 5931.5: 5.07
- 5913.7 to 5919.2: 4.91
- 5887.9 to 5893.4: 4.51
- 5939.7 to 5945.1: 4.86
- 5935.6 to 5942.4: 4.46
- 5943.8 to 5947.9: 5.18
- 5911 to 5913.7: 5.16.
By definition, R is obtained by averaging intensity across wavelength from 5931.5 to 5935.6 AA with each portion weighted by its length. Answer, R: 4.91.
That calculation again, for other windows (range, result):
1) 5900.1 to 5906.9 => 4.97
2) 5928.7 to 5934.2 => 5.09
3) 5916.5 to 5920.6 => 4.78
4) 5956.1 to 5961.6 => 5.19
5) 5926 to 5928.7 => 4.61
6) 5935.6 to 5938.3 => 4.46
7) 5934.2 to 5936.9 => 4.64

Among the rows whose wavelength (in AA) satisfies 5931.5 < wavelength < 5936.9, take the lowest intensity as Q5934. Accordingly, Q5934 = 4.57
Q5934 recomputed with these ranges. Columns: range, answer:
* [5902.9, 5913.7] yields 4.91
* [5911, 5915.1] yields 5.03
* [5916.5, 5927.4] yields 4.3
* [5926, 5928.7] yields 4.39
